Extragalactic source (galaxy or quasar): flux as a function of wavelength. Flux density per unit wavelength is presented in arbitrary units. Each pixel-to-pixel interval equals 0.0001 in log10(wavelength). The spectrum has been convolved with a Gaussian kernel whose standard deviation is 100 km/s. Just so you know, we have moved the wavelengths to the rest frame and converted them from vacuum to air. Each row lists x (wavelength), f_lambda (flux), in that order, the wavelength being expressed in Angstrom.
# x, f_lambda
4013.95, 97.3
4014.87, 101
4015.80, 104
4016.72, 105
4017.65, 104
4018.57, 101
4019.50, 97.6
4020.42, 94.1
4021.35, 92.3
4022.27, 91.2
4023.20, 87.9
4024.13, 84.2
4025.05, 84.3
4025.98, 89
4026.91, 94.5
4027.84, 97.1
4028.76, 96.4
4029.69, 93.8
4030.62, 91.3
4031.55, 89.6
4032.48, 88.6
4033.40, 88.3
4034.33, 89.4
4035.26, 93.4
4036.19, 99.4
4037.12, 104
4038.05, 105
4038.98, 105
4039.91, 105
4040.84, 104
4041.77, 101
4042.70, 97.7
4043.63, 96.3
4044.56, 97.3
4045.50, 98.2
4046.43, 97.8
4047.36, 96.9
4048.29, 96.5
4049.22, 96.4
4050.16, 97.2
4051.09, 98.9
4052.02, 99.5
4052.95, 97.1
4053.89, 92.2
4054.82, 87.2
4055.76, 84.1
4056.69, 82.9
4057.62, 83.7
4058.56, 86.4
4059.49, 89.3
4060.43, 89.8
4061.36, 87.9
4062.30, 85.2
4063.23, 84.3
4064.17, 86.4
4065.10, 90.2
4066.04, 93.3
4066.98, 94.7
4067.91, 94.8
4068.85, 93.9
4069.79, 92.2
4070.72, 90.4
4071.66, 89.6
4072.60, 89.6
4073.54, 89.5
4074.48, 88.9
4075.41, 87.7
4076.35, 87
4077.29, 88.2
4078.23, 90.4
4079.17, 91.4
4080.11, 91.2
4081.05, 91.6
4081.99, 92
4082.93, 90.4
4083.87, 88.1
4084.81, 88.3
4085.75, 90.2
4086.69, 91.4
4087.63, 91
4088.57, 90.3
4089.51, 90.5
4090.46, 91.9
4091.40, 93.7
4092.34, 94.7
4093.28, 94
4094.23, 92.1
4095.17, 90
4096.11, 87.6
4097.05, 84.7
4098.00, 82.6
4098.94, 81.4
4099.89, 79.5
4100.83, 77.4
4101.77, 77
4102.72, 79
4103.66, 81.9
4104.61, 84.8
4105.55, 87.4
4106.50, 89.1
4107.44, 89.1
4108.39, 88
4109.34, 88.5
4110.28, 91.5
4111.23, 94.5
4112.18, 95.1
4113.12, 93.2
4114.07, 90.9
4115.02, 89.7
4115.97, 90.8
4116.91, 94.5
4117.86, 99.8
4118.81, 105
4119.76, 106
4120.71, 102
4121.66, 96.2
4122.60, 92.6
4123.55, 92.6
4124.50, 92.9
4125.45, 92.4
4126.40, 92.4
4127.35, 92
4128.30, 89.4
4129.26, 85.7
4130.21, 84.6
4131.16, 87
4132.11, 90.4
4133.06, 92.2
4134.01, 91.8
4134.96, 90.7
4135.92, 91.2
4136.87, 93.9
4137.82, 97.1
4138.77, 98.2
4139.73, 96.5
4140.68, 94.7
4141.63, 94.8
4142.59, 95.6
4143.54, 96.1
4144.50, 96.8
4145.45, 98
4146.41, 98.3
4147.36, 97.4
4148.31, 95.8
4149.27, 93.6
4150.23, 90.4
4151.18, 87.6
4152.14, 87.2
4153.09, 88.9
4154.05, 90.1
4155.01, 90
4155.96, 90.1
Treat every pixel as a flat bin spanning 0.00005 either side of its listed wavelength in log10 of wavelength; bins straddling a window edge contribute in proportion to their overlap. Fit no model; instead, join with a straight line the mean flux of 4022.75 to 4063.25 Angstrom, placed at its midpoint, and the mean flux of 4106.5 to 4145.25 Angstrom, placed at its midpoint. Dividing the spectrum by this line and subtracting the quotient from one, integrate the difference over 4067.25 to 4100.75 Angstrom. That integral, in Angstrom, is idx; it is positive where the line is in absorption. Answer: 1.4 Angstrom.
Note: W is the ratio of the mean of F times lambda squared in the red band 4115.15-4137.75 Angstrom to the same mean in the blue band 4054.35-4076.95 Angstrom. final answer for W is 1.1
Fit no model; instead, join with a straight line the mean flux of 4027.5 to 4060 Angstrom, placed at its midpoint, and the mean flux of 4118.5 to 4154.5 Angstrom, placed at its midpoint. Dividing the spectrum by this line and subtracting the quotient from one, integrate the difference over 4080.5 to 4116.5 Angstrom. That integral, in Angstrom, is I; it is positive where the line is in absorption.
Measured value 2.2 Angstrom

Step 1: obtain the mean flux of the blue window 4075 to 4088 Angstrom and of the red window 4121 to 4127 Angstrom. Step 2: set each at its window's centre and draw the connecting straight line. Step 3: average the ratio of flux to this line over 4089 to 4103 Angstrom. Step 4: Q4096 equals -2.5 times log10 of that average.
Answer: 0.06 mag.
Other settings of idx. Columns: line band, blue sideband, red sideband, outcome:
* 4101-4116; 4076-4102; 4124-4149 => 0.4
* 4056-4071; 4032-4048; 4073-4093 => 0.8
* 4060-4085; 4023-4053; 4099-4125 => 0.9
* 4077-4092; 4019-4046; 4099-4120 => 0.1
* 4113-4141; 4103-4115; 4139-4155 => -0.7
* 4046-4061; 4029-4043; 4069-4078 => 0.2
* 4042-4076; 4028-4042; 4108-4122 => 1.6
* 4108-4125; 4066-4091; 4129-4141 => -0.6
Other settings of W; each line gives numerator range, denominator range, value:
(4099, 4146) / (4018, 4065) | 1.02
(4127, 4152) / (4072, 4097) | 1.06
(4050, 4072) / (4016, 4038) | 0.98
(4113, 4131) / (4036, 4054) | 0.98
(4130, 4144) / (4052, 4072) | 1.08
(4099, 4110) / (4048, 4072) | 0.94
